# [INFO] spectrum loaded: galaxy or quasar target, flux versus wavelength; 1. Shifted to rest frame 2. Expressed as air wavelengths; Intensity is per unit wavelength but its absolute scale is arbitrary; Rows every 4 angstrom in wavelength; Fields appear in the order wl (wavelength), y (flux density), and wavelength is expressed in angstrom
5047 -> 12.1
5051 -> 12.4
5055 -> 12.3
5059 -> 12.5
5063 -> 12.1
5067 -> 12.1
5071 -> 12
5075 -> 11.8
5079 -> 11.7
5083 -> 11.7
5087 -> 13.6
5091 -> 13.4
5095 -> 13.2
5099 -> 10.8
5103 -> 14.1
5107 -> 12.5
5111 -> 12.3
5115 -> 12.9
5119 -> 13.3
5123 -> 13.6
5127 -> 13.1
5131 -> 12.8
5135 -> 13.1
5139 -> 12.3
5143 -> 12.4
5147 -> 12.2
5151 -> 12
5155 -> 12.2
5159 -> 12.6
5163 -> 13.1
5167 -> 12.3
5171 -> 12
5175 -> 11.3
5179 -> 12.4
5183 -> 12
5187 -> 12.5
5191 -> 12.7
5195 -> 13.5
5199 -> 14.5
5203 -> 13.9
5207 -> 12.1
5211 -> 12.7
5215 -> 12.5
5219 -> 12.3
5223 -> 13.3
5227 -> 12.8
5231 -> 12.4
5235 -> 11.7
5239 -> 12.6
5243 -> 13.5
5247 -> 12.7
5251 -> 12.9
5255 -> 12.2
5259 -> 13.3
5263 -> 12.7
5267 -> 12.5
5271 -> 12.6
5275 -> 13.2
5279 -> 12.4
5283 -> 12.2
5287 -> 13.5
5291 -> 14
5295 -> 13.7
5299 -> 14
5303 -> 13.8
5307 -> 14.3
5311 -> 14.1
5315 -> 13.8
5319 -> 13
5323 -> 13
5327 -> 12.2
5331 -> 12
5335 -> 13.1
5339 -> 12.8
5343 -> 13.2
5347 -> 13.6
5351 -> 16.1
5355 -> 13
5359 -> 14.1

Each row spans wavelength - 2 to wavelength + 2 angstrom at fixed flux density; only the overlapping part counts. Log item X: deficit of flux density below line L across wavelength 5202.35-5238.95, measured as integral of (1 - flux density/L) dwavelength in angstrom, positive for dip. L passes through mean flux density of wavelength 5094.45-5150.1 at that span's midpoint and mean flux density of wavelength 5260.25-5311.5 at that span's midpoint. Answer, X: 1.34 angstrom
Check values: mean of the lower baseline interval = 12.7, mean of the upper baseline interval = 13.3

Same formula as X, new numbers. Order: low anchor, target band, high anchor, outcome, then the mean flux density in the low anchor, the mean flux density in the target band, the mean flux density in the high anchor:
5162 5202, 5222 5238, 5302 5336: 0.4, 12.7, 12.5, 13.2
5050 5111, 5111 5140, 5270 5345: -1.0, 12.4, 13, 13.2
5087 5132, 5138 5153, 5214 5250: 0.7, 12.9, 12.2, 12.7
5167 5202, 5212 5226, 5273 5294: 0.1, 12.6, 12.7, 13.1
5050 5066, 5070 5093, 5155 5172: -0.1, 12.3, 12.4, 12.5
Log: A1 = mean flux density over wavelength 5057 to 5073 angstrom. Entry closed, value 12.2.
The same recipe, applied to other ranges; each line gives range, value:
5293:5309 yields 13.9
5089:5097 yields 13.3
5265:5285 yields 12.6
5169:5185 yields 11.9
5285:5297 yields 13.7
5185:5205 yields 13.4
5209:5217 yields 12.6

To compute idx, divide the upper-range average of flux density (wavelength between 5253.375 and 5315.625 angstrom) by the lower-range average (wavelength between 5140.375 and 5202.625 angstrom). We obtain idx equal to 1.1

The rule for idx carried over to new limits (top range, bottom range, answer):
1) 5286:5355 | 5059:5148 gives 1.07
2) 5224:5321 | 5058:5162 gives 1.04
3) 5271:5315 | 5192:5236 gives 1.05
